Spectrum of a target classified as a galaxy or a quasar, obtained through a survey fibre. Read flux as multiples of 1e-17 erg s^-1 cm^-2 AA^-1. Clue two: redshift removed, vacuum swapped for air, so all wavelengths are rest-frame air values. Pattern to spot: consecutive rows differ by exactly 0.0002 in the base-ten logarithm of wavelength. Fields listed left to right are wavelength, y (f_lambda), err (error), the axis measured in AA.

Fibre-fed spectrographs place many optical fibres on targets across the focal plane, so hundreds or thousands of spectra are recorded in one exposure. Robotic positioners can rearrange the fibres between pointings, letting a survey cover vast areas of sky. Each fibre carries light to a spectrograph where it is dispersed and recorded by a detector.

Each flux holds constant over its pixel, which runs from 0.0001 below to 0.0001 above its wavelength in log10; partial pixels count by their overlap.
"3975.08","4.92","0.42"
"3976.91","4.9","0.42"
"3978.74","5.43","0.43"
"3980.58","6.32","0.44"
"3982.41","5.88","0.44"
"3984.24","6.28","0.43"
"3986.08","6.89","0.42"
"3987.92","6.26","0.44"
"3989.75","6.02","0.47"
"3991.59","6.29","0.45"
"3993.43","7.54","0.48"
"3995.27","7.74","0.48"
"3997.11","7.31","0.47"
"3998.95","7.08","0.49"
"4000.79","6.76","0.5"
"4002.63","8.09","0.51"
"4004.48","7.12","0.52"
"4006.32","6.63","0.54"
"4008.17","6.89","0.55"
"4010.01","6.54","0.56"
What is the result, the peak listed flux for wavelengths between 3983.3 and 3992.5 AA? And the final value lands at 6.89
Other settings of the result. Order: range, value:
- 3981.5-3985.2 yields 6.28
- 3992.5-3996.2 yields 7.74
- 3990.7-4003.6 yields 8.09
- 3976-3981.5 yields 6.32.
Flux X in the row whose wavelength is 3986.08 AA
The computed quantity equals 6.89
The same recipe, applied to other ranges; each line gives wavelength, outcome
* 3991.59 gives 6.29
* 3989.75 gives 6.02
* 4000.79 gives 6.76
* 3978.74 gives 5.43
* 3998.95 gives 7.08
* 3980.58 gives 6.32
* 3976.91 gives 4.9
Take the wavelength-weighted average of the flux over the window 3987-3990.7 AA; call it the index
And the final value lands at 6.15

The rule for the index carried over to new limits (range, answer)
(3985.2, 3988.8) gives 6.57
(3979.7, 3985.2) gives 6.17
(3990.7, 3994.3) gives 6.91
